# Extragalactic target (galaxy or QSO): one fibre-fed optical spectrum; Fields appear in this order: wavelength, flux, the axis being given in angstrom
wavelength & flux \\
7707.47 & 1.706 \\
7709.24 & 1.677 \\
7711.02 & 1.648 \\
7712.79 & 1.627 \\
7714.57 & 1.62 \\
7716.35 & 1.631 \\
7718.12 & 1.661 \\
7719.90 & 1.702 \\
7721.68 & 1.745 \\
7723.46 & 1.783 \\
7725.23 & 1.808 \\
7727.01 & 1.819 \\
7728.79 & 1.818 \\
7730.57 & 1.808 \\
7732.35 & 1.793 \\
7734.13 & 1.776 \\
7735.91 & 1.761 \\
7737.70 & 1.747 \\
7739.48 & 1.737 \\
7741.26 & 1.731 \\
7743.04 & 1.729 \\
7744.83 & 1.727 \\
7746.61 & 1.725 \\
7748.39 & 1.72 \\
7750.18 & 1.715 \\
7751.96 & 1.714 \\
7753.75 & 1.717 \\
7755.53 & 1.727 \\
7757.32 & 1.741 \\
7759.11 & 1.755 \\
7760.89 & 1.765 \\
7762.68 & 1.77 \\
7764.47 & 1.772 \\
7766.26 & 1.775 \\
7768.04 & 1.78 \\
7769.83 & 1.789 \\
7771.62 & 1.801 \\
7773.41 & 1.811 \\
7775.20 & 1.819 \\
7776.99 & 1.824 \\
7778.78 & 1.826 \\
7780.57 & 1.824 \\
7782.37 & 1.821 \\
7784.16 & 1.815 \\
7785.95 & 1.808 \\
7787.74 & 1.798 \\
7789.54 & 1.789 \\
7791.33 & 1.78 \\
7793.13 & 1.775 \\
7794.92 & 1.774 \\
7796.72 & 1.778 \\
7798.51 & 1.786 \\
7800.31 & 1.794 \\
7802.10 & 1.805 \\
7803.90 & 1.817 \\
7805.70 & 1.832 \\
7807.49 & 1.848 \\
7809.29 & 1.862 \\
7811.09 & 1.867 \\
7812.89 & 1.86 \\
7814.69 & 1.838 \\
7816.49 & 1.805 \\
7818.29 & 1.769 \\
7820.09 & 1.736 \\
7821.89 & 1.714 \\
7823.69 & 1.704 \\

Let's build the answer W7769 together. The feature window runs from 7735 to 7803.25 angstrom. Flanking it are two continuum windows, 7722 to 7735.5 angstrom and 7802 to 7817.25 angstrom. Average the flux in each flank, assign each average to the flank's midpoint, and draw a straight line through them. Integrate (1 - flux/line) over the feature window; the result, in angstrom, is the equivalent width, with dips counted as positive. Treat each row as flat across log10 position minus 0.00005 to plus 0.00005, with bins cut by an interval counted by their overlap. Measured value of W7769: 1.7 angstrom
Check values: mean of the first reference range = 1.8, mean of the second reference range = 1.84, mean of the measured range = 1.77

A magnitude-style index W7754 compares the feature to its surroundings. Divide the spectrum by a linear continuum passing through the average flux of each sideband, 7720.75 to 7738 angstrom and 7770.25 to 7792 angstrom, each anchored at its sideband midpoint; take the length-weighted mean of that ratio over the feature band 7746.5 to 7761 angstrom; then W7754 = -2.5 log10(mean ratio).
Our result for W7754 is 0.04 mag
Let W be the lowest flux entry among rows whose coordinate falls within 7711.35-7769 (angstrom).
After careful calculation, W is 1.62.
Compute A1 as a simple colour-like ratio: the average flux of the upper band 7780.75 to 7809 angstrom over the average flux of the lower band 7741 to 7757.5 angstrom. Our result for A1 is 1.0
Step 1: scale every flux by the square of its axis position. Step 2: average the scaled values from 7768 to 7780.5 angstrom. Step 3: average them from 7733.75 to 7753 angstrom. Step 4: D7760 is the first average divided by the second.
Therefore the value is 1.05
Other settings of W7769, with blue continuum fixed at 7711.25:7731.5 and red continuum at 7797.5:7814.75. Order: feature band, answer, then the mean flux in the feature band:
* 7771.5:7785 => -0.2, 1.82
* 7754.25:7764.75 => 0.1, 1.75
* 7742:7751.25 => 0.2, 1.72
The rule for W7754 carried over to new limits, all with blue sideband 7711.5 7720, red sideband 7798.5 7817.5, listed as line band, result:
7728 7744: -0.05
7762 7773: -0.02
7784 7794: 0.00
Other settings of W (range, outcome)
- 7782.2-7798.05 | 1.774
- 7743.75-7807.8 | 1.714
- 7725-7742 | 1.731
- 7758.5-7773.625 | 1.755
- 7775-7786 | 1.808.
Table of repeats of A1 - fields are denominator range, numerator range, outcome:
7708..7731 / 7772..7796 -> 1.05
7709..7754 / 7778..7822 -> 1.04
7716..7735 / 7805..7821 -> 1.03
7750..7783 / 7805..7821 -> 1.03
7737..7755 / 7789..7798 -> 1.03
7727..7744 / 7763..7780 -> 1.02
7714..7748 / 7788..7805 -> 1.03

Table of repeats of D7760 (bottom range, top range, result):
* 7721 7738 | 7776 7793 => 1.03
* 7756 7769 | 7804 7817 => 1.06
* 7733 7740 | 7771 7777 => 1.04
